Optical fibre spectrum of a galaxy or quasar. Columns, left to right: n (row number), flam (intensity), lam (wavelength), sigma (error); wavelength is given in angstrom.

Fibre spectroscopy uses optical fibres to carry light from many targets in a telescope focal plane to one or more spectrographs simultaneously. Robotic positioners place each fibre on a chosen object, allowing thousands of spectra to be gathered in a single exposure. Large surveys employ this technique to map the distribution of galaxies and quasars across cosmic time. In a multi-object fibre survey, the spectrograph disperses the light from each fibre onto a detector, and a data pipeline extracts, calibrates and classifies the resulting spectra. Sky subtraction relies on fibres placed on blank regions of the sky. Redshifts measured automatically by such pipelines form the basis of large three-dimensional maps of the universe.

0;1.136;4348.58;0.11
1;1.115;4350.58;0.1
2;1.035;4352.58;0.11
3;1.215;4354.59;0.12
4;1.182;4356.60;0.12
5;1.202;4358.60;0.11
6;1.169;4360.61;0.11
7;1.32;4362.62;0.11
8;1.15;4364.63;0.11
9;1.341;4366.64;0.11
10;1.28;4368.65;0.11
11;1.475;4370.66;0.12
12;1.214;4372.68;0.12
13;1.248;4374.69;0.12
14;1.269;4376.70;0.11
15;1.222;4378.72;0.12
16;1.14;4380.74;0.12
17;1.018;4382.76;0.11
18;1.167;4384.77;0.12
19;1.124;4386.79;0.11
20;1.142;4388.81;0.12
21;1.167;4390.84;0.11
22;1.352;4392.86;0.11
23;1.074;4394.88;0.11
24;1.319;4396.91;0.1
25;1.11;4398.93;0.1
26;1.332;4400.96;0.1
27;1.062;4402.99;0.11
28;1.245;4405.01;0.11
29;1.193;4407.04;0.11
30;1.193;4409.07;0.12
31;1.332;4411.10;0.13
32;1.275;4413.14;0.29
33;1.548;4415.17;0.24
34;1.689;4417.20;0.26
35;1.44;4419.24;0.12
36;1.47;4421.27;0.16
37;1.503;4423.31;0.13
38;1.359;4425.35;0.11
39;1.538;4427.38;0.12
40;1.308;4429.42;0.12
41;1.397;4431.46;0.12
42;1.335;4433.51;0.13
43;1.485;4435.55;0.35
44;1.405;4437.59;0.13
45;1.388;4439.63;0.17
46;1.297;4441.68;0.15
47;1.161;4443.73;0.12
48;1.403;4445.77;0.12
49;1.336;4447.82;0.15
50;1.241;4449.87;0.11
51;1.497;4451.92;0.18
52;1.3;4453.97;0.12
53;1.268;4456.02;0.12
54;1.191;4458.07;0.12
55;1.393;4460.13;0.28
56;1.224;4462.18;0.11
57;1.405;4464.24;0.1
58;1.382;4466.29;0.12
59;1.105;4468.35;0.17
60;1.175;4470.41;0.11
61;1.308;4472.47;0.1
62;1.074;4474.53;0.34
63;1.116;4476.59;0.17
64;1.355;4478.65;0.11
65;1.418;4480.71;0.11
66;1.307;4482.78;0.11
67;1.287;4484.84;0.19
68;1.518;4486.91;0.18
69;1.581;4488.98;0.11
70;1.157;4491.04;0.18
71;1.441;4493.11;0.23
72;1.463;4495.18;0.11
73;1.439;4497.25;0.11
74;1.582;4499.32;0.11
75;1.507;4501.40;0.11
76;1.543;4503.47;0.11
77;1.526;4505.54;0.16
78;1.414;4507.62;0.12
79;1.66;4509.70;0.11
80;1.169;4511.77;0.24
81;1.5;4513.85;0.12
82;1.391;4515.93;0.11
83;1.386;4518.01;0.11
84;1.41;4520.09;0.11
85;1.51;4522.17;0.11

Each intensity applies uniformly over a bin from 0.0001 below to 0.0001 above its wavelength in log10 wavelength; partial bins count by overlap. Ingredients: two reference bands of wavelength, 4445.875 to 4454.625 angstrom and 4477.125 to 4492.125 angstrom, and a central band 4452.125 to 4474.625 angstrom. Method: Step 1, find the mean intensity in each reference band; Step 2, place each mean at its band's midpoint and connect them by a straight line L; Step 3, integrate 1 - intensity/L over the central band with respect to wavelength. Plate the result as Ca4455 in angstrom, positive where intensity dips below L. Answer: 1.4 angstrom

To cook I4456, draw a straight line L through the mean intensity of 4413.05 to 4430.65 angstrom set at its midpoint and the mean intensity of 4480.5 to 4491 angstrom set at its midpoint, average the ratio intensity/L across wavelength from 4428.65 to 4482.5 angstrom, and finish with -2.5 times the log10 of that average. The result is 0.10 mag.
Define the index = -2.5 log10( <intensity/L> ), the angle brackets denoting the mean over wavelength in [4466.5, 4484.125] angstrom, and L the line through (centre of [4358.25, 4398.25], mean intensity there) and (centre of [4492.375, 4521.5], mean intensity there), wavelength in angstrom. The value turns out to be 0.133 mag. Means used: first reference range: 1.22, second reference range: 1.46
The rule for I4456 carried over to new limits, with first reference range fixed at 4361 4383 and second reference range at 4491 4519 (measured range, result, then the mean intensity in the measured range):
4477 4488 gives 0.04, 1.36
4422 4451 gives -0.02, 1.37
